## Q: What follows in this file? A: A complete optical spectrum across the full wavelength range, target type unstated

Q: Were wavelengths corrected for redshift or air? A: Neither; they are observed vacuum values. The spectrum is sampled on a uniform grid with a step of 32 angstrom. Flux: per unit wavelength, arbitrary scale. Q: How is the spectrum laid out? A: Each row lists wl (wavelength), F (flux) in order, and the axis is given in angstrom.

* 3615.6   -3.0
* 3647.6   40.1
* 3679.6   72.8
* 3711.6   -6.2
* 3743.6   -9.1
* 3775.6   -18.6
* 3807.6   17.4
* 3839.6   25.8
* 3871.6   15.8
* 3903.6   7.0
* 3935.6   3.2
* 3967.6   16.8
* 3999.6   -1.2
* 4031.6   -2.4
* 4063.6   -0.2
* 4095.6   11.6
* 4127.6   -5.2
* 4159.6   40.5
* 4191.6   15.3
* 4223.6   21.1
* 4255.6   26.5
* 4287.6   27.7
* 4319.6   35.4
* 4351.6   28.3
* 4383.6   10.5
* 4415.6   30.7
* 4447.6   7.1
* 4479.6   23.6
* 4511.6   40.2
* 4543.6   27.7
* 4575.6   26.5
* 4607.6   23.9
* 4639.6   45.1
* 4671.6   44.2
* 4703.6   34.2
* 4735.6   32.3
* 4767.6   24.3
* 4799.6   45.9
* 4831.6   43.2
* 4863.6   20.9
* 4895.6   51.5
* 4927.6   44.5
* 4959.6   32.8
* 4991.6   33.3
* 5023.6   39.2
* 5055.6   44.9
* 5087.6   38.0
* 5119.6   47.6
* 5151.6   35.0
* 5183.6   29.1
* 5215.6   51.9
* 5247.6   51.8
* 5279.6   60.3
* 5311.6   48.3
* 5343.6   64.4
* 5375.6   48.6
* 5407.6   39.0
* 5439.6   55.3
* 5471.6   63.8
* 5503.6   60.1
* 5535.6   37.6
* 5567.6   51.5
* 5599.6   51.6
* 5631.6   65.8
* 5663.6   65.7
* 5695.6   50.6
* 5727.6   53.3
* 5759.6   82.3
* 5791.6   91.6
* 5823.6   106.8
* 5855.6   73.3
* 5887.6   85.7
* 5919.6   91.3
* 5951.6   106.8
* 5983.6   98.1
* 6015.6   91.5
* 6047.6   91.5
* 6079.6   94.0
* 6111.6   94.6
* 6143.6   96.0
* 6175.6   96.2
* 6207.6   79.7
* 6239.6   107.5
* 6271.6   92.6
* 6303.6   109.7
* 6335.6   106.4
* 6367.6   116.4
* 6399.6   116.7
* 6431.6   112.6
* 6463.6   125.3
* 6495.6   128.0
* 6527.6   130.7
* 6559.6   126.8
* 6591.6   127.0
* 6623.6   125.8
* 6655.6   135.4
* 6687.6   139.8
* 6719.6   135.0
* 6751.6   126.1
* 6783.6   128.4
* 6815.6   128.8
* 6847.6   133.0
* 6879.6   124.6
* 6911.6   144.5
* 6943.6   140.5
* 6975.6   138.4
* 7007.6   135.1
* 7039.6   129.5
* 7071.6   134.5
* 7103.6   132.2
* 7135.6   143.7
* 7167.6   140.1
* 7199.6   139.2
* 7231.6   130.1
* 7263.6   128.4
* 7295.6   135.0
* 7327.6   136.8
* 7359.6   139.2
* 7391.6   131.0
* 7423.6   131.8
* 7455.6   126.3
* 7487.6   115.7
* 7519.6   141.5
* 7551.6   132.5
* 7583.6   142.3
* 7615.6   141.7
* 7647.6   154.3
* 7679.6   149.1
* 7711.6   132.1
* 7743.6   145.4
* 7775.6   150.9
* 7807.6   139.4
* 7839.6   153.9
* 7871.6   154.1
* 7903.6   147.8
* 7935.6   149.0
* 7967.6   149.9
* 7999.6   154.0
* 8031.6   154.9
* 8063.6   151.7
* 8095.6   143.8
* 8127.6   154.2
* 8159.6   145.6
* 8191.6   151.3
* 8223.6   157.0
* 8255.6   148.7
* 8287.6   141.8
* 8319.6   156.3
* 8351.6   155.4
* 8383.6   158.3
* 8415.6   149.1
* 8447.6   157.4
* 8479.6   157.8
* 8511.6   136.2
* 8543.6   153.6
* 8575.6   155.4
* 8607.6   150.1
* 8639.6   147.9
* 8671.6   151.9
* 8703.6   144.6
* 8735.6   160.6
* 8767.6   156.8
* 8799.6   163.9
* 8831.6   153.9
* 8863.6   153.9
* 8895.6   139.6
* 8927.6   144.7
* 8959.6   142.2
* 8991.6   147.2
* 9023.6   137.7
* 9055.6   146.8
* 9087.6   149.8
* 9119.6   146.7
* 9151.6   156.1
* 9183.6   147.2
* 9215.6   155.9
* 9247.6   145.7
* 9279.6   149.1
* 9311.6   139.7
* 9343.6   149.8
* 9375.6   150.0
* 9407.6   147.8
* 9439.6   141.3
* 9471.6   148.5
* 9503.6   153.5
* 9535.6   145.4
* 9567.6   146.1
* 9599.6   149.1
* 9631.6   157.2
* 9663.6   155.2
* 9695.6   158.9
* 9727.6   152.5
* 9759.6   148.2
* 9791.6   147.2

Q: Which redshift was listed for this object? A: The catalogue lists 0.444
